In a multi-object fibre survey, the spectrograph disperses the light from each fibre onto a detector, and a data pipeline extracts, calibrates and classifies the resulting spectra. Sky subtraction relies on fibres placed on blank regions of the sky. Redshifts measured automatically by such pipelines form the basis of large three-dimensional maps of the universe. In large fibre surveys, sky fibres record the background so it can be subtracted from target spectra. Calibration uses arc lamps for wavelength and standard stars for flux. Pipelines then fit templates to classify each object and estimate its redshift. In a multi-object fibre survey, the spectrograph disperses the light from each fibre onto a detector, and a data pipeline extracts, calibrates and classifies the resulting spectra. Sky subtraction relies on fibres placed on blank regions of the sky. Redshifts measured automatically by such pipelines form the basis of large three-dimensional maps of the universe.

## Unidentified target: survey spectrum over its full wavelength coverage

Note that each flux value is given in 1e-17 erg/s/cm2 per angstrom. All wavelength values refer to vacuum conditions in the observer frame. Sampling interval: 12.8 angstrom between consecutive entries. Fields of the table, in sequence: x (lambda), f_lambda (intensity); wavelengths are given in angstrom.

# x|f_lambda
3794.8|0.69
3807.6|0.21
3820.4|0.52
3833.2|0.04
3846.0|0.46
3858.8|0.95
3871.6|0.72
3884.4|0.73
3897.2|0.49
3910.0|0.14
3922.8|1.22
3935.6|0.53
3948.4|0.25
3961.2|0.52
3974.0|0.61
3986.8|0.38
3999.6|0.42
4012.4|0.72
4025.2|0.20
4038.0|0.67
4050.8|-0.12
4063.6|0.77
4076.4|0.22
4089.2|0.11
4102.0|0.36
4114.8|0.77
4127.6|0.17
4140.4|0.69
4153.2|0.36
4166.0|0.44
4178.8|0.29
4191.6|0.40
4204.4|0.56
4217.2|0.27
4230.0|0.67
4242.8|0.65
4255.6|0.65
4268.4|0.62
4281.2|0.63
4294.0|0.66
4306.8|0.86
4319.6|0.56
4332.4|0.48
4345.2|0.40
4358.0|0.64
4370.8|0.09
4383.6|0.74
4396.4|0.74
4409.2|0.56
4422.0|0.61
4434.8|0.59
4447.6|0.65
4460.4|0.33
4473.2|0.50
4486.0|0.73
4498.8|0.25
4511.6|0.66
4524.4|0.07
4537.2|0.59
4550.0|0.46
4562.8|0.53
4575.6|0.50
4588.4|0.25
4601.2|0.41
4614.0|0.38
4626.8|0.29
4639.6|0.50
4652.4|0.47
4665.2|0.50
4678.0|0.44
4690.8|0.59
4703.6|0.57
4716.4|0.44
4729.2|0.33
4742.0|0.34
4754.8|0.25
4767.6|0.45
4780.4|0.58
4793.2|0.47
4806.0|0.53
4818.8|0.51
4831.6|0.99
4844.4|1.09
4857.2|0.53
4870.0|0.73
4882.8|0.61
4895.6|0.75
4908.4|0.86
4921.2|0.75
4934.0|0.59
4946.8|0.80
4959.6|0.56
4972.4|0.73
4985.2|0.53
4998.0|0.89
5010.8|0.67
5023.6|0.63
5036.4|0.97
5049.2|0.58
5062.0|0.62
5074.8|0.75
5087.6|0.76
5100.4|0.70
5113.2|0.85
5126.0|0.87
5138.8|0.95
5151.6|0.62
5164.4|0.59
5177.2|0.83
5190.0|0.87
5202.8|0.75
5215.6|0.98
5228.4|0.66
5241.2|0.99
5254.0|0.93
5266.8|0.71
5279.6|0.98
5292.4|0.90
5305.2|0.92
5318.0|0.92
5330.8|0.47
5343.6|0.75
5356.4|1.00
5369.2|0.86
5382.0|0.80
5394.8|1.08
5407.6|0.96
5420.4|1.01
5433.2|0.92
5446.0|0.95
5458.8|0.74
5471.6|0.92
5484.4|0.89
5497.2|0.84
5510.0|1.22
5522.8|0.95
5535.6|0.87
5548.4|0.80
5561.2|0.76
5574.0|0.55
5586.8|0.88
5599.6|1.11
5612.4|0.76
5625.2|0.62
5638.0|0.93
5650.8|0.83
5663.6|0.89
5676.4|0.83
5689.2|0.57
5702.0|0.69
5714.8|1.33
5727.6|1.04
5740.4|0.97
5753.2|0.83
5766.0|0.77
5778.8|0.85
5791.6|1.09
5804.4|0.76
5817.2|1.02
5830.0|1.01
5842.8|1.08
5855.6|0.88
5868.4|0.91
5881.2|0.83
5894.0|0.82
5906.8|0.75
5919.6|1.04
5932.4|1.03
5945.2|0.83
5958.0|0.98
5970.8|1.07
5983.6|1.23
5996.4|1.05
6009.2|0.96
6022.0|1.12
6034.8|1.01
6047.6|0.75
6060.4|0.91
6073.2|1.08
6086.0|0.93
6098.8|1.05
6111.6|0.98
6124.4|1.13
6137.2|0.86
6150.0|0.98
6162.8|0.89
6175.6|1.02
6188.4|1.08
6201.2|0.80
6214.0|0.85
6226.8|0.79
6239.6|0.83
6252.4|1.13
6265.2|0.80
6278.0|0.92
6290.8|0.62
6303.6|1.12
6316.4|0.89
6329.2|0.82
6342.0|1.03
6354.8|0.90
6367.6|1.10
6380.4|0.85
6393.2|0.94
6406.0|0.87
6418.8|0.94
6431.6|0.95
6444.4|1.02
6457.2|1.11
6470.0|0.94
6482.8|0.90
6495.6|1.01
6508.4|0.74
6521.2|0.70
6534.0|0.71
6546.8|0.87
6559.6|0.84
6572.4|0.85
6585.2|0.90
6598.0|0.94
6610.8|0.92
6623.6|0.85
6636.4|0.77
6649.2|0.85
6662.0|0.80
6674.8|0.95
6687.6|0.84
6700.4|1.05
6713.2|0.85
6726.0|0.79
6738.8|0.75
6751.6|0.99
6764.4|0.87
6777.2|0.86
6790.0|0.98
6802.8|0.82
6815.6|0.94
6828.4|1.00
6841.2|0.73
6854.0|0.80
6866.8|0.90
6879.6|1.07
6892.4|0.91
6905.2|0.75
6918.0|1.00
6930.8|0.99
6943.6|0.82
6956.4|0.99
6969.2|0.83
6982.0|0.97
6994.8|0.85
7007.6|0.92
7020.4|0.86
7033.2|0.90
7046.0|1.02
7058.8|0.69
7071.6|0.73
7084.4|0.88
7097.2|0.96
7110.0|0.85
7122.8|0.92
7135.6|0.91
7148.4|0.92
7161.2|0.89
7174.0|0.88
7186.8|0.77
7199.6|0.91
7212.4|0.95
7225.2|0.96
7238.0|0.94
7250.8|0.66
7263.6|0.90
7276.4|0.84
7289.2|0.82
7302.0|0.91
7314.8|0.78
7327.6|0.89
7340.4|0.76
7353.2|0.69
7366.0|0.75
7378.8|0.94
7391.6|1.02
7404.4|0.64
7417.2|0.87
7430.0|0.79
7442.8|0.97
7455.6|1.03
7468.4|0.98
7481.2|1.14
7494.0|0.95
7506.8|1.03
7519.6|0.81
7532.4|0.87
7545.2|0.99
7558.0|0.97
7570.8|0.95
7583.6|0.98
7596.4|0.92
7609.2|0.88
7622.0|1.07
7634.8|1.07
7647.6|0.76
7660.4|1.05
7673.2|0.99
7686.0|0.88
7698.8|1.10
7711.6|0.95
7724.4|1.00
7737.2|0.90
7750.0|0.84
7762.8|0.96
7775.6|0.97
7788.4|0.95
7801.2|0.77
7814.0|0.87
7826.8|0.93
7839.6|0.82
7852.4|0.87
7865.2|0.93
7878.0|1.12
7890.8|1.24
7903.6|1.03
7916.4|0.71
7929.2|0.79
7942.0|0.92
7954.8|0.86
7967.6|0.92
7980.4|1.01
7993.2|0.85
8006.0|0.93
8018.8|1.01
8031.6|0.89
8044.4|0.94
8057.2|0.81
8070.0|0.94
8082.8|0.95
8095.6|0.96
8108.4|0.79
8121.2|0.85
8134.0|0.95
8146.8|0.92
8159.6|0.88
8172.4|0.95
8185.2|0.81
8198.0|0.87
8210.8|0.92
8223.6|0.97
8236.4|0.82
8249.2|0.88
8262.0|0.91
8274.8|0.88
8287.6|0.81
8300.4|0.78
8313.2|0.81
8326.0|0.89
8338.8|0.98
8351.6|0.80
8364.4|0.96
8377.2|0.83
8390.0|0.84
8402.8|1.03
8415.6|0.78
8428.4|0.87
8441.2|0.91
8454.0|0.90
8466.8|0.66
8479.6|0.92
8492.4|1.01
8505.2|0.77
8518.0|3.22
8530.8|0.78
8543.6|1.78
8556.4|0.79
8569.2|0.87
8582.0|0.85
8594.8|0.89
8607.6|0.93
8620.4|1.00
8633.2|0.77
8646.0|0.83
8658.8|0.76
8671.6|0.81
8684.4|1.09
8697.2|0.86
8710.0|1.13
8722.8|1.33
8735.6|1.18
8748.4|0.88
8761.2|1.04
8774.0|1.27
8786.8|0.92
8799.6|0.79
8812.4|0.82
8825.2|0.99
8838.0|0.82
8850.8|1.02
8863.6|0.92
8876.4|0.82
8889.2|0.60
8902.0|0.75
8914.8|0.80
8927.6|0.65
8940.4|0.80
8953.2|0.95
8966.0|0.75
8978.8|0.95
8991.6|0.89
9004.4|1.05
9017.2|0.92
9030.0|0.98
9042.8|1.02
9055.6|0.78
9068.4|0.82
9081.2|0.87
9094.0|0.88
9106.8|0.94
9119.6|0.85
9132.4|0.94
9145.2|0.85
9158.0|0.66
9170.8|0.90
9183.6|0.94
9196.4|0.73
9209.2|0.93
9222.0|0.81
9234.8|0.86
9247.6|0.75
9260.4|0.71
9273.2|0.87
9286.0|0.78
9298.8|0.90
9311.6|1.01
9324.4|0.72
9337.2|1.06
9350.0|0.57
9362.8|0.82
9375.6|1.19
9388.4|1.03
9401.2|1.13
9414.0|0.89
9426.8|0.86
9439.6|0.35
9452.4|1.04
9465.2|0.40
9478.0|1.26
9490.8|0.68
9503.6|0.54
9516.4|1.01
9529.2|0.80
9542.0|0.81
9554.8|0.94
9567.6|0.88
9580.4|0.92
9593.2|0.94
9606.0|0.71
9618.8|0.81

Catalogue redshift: 0.298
